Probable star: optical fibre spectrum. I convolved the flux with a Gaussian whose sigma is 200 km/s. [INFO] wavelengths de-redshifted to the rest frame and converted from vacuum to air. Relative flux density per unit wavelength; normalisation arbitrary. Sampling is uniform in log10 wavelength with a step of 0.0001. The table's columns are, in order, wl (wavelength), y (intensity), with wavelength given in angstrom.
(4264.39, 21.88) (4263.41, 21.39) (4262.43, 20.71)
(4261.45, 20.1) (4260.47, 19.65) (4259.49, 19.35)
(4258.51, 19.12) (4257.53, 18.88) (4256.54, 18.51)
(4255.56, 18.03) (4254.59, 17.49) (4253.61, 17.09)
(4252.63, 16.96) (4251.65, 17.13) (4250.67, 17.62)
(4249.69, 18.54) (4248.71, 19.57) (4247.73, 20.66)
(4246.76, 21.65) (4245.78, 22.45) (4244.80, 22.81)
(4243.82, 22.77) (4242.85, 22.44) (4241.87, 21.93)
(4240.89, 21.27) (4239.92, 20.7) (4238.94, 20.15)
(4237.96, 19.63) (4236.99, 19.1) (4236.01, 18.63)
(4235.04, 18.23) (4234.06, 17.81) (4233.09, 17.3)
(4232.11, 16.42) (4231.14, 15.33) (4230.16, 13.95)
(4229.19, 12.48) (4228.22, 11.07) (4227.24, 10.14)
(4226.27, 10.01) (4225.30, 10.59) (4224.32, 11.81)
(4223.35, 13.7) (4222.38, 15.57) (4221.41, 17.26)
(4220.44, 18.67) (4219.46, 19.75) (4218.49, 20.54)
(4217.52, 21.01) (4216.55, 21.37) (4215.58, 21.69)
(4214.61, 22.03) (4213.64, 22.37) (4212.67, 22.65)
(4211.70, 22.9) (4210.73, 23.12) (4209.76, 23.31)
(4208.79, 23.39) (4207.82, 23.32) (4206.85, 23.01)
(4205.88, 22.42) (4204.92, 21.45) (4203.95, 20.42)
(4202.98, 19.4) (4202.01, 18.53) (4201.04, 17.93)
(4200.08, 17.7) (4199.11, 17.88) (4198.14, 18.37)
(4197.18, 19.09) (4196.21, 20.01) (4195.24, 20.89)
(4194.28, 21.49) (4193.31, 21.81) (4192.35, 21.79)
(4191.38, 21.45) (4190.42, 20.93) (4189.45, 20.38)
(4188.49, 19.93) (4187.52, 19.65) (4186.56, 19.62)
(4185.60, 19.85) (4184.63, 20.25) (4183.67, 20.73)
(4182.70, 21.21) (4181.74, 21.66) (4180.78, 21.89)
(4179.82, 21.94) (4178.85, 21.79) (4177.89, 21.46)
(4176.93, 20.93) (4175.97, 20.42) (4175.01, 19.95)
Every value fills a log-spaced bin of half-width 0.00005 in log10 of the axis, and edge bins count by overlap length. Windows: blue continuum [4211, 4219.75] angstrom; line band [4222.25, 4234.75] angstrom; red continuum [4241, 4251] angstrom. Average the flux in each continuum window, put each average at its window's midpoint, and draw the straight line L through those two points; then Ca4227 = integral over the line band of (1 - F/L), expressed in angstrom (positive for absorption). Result 4.6 angstrom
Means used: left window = 21.7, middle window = 13.6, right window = 21.1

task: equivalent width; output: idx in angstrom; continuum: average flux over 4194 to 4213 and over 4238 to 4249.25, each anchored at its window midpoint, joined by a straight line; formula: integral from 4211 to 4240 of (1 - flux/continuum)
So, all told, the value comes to 5.1 angstrom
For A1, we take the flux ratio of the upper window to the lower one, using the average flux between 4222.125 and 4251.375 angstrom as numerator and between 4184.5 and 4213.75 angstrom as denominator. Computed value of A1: 0.8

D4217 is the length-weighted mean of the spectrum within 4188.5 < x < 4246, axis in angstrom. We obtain 19.2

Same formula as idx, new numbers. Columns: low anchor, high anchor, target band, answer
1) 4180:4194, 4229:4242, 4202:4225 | -1.18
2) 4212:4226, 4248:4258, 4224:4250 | 0.68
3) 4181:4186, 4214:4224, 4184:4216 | -1.45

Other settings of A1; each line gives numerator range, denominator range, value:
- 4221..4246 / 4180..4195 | 0.81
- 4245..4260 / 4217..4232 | 1.28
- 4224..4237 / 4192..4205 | 0.73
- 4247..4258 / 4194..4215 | 0.87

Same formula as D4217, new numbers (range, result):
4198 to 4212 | 20.9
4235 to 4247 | 21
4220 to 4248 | 17.4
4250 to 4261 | 18.2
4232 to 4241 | 18.9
